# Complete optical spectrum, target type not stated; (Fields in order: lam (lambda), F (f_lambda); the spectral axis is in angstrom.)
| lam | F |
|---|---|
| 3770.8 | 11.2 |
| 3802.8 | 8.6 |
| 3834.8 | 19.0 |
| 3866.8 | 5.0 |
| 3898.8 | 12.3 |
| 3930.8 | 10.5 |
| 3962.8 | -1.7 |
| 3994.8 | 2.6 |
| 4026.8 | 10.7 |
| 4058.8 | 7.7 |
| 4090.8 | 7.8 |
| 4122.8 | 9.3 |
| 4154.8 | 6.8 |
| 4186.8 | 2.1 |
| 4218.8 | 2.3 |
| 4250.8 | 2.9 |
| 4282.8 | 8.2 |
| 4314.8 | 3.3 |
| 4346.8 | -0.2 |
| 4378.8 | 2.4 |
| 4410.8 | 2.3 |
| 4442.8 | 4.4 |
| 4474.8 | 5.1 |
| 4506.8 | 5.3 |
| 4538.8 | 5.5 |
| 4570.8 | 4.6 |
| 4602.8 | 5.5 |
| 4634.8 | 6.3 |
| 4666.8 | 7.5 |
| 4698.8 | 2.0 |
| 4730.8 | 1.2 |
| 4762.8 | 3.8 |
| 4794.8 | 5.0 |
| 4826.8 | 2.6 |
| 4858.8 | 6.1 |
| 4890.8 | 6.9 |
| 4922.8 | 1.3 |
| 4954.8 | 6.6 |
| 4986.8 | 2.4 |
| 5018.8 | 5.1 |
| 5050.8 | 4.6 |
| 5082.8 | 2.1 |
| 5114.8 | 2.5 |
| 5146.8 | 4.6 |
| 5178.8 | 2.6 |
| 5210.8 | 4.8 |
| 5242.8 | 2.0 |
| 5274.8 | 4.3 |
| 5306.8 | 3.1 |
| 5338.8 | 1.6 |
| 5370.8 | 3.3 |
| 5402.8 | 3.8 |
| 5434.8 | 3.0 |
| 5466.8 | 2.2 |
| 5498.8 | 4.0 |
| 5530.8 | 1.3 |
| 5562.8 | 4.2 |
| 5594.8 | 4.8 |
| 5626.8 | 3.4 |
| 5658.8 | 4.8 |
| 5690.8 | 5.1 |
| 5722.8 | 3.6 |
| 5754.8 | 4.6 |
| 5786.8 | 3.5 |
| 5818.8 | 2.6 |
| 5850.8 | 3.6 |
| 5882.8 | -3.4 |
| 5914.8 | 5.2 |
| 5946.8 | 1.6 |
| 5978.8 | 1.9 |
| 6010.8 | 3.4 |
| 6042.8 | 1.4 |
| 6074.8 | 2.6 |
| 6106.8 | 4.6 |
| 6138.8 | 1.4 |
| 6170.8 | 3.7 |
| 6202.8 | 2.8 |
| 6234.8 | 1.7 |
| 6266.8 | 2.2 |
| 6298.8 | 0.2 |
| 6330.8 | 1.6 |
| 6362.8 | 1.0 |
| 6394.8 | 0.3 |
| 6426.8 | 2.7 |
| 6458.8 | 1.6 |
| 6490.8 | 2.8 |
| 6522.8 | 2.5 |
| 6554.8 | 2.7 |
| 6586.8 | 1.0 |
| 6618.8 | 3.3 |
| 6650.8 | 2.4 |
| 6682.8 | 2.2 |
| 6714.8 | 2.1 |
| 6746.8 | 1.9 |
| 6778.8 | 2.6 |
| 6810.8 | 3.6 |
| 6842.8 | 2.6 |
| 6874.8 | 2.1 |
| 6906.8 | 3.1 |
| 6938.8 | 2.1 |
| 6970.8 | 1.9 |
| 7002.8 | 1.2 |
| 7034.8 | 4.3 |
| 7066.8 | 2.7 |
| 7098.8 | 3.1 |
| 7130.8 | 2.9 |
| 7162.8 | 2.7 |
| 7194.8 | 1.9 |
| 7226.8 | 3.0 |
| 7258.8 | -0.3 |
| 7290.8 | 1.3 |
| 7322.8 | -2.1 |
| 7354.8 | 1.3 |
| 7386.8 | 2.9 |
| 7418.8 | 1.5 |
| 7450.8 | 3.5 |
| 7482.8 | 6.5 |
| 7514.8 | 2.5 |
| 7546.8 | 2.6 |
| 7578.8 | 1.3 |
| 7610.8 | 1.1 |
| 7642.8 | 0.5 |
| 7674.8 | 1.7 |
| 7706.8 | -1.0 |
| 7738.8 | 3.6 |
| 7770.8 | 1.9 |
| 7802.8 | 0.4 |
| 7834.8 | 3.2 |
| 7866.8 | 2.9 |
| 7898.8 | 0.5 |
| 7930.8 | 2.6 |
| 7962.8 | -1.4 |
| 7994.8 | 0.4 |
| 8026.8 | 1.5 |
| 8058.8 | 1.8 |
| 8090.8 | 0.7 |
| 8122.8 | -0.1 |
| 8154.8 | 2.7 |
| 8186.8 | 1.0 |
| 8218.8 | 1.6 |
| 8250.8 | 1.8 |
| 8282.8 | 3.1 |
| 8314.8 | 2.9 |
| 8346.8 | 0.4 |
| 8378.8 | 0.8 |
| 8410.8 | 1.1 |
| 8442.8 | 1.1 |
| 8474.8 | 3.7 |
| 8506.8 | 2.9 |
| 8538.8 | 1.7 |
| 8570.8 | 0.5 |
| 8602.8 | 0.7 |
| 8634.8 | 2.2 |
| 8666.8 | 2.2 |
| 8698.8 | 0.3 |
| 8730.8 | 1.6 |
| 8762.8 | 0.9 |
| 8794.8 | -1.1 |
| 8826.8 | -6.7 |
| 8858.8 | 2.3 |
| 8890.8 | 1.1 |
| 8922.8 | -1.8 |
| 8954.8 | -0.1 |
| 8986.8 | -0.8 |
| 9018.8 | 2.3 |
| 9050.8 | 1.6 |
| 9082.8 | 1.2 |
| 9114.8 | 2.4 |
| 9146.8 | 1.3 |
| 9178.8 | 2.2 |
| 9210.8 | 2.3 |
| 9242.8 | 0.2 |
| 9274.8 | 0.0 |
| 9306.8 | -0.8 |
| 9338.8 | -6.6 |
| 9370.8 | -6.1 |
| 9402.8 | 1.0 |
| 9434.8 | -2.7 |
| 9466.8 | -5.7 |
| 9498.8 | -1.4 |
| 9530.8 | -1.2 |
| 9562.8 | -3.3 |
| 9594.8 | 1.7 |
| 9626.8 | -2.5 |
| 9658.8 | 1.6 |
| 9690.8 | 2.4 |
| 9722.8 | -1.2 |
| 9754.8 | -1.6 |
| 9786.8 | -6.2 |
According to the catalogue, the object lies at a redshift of 0.49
